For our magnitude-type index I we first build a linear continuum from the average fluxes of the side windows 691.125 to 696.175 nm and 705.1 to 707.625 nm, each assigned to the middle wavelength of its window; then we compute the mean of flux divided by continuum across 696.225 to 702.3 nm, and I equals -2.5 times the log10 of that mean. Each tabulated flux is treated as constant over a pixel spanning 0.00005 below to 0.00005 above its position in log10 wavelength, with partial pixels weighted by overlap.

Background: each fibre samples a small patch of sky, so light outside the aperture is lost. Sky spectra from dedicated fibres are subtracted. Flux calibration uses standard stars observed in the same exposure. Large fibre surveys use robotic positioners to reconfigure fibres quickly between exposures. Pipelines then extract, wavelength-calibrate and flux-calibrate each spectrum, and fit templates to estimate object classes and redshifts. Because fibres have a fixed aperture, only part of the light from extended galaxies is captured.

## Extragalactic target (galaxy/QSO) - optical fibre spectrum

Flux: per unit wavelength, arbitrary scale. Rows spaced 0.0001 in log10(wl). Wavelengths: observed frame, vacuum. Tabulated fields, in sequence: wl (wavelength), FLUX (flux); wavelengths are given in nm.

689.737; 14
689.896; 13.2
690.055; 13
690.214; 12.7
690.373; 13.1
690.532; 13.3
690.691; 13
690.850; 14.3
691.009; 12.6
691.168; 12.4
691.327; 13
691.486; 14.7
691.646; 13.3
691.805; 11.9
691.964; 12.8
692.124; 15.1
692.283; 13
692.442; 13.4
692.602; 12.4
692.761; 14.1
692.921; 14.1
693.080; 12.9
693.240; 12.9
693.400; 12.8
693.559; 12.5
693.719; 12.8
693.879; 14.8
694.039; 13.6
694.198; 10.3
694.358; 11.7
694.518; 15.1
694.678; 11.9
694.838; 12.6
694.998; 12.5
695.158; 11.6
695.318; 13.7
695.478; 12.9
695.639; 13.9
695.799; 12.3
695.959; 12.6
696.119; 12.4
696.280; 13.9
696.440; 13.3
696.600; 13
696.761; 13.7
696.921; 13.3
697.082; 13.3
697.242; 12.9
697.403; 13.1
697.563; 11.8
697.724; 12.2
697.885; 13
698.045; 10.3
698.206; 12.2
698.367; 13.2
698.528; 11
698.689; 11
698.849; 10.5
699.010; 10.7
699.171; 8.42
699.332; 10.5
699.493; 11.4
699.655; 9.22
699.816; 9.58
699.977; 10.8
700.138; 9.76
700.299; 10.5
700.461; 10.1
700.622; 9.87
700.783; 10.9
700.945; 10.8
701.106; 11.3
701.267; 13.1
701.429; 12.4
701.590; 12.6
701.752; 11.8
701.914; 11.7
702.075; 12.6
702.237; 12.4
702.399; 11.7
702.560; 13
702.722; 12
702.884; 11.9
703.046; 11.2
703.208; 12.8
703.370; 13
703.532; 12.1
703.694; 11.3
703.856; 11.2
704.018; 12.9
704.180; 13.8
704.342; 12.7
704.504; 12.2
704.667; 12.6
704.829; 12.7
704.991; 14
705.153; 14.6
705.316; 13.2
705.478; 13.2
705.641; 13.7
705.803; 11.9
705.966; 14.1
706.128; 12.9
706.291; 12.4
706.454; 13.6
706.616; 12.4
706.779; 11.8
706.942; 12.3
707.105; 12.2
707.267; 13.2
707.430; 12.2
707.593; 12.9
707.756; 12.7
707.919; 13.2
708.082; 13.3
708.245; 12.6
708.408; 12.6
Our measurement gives 0.12 mag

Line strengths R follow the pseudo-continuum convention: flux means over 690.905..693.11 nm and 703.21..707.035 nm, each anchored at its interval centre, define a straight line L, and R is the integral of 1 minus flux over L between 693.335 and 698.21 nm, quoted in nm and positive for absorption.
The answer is 0.14 nm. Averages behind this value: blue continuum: 13.3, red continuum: 12.8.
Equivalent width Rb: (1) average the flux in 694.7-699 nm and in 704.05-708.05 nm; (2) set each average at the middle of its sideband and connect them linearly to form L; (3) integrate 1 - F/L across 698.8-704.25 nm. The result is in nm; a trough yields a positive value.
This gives 0.57 nm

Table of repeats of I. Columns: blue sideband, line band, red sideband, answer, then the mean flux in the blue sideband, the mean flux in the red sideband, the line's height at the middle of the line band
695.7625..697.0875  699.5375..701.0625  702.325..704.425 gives 0.231 mag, 13.1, 12.3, 12.6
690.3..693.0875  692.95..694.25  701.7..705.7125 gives 0.022 mag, 13.3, 12.6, 13.2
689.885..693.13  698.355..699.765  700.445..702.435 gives 0.150 mag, 13.3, 11.7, 12.1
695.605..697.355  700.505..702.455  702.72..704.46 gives 0.071 mag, 13.1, 12.3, 12.5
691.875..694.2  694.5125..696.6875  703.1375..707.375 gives 0.021 mag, 13.3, 12.8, 13.2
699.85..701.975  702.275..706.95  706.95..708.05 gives -0.055 mag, 11.2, 12.7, 12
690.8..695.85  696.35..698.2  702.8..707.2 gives 0.019 mag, 13.1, 12.7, 12.9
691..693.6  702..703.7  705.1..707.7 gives 0.065 mag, 13.2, 12.9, 13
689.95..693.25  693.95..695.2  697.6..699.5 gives -0.007 mag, 13.2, 11.2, 12.4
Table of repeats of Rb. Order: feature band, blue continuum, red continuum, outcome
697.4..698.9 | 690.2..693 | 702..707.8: 0.14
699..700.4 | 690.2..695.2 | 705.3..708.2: 0.31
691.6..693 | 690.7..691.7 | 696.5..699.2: -0.02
